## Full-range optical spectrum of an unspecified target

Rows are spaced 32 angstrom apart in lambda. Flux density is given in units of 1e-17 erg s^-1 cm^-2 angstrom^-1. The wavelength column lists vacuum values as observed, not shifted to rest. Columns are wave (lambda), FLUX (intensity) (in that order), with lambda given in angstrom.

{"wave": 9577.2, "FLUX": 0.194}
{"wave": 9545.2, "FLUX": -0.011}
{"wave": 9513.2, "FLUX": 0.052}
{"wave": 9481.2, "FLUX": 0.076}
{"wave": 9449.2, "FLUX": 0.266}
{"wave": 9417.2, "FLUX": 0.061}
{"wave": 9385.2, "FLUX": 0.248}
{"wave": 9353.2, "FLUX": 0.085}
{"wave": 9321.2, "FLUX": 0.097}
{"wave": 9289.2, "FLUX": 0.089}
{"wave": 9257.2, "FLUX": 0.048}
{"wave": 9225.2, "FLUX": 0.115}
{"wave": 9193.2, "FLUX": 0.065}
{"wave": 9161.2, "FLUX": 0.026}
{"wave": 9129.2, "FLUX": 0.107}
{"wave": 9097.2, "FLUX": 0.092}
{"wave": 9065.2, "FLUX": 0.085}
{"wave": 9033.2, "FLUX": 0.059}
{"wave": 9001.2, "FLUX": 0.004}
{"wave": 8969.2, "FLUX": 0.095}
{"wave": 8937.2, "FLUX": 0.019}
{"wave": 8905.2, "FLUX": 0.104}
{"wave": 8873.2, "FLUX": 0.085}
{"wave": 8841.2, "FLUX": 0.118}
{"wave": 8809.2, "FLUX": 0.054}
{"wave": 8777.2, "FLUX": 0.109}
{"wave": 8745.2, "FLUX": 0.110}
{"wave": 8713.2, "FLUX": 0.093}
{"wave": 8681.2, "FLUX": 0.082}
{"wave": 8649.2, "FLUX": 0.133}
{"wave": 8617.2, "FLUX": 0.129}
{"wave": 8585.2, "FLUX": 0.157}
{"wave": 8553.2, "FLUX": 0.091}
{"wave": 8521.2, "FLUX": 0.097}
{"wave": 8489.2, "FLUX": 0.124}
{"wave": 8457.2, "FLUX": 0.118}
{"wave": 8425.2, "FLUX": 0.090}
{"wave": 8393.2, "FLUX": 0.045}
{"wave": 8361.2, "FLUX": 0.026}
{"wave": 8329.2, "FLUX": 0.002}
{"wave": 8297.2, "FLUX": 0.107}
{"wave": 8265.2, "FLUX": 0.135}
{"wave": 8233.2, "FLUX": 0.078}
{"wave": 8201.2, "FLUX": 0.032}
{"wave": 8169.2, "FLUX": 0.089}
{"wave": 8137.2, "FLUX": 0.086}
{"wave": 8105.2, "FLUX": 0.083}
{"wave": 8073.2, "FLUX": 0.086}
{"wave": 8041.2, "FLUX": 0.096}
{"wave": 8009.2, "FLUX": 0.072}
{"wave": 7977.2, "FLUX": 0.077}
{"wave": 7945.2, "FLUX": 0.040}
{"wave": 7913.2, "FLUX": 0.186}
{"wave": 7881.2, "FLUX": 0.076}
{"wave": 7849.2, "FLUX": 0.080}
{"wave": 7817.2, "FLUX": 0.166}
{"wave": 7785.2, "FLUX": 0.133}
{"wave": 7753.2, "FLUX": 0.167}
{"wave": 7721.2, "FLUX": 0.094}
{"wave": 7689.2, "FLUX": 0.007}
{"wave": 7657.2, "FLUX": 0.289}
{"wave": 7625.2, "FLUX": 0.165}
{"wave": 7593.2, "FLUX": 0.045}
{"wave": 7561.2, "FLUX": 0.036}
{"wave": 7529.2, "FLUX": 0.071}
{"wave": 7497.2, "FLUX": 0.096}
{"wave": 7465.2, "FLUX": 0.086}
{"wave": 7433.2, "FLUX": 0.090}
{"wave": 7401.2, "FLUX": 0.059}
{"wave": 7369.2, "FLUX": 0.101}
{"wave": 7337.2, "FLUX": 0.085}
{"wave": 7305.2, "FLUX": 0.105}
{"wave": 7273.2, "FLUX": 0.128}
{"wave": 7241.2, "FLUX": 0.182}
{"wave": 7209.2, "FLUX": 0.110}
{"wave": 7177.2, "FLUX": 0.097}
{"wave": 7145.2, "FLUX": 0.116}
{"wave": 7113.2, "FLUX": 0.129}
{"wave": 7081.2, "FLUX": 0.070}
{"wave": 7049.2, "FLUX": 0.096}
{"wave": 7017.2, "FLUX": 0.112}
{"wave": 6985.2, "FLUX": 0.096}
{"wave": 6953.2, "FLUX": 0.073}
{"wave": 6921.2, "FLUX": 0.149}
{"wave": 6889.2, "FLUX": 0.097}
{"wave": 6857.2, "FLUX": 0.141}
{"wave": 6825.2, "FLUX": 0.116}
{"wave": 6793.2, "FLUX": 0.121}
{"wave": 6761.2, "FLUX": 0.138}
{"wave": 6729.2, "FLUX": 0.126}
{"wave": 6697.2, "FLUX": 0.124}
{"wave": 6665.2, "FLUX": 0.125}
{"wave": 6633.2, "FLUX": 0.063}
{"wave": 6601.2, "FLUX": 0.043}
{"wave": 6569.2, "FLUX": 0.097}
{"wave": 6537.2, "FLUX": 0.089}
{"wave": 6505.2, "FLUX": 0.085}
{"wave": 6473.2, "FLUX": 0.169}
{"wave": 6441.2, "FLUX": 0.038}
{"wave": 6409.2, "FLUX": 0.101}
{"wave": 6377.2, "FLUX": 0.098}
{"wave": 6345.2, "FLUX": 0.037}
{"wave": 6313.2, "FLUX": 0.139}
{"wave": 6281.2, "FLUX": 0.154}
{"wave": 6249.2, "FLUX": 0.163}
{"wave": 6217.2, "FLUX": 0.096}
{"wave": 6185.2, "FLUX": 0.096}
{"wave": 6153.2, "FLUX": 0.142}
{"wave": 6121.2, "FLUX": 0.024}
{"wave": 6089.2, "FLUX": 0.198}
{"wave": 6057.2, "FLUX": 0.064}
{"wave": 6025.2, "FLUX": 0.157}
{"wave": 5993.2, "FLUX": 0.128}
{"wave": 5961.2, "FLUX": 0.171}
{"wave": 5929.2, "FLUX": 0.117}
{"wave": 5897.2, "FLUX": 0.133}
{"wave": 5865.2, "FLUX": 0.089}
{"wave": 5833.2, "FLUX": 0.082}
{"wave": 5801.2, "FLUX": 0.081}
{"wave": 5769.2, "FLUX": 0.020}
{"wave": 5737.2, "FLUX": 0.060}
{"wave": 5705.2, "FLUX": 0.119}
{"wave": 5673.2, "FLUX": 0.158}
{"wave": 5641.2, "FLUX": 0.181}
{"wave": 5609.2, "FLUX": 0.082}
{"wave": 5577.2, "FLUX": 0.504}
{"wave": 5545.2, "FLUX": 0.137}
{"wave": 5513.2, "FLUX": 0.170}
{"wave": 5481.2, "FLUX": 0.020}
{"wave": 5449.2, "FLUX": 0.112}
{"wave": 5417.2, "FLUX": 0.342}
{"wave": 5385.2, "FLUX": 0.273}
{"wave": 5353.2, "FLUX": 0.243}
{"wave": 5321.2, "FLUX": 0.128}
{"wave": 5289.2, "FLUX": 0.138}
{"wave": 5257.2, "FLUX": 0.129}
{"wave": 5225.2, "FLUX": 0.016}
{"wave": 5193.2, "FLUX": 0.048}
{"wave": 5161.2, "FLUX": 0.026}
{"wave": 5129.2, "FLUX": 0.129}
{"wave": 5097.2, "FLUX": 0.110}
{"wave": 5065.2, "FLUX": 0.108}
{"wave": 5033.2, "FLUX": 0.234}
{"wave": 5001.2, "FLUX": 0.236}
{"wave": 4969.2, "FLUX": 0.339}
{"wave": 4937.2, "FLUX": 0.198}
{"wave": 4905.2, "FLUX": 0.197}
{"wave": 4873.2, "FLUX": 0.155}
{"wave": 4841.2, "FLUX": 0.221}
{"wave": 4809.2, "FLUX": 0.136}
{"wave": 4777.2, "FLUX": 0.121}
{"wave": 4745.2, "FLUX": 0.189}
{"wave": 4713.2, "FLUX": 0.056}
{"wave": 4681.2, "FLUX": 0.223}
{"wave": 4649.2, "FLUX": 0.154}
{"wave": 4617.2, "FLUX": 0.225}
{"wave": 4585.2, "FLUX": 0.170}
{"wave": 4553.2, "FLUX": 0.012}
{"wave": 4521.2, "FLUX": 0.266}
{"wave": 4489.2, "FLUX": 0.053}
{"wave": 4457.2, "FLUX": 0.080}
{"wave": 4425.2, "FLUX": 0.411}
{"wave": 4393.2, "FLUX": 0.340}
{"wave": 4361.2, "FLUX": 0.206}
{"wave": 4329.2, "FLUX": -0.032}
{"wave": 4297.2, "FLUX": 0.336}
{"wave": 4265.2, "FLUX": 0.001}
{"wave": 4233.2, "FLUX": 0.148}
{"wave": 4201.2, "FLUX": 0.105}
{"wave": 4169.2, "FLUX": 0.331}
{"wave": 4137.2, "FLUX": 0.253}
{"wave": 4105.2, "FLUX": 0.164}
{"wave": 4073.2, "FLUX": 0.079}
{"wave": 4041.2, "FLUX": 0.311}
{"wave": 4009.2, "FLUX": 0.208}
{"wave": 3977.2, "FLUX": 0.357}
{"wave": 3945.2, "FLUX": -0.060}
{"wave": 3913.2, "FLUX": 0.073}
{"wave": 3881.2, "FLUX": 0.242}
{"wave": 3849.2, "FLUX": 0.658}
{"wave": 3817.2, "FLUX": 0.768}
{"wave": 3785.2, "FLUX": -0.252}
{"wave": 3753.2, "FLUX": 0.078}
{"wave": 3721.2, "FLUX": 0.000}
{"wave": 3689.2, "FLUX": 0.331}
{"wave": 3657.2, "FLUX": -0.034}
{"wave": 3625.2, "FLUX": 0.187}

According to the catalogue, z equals 1.05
